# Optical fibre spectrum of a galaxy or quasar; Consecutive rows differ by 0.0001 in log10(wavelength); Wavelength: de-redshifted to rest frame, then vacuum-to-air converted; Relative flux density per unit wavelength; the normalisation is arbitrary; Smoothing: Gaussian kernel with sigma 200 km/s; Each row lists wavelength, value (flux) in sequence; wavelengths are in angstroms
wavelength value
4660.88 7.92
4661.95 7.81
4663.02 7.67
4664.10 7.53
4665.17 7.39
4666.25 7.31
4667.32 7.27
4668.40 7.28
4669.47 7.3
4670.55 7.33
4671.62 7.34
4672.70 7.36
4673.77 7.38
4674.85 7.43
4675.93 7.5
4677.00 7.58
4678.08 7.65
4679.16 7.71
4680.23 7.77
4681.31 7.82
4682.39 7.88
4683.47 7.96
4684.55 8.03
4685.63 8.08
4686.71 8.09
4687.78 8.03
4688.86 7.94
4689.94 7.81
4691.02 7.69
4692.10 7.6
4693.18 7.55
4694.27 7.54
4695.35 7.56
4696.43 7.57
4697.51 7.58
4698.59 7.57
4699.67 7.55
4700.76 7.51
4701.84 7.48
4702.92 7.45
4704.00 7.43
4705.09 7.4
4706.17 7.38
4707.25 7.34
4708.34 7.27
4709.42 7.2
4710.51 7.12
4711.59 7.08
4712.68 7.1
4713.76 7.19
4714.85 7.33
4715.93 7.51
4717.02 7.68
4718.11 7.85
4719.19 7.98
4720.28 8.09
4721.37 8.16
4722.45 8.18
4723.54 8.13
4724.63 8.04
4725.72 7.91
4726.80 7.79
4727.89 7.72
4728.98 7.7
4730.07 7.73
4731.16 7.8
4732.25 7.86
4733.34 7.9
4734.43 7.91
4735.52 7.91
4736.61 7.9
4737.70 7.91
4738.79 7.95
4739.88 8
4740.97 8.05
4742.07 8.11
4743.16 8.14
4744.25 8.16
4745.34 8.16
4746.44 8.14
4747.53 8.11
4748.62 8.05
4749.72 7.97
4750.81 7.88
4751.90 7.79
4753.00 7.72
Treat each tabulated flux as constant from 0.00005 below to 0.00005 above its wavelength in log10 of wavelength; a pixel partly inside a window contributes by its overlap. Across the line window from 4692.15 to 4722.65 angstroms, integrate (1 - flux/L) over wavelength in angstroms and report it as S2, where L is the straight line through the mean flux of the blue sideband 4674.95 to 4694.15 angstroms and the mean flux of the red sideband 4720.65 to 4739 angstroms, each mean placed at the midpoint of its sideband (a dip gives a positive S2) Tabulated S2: 1.3 angstroms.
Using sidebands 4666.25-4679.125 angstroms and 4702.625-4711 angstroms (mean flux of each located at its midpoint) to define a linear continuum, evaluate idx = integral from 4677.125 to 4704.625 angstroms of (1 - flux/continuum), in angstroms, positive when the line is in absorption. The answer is -1.3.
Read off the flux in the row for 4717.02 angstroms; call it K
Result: 7.68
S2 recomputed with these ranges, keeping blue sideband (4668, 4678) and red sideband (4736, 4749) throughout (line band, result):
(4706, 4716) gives 0.7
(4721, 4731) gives 0.0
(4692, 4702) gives 0.1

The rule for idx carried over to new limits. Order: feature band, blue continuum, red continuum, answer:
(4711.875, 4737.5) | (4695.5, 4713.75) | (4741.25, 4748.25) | -0.1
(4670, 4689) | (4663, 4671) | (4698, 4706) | -0.8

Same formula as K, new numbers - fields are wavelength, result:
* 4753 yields 7.72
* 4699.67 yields 7.55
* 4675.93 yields 7.5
